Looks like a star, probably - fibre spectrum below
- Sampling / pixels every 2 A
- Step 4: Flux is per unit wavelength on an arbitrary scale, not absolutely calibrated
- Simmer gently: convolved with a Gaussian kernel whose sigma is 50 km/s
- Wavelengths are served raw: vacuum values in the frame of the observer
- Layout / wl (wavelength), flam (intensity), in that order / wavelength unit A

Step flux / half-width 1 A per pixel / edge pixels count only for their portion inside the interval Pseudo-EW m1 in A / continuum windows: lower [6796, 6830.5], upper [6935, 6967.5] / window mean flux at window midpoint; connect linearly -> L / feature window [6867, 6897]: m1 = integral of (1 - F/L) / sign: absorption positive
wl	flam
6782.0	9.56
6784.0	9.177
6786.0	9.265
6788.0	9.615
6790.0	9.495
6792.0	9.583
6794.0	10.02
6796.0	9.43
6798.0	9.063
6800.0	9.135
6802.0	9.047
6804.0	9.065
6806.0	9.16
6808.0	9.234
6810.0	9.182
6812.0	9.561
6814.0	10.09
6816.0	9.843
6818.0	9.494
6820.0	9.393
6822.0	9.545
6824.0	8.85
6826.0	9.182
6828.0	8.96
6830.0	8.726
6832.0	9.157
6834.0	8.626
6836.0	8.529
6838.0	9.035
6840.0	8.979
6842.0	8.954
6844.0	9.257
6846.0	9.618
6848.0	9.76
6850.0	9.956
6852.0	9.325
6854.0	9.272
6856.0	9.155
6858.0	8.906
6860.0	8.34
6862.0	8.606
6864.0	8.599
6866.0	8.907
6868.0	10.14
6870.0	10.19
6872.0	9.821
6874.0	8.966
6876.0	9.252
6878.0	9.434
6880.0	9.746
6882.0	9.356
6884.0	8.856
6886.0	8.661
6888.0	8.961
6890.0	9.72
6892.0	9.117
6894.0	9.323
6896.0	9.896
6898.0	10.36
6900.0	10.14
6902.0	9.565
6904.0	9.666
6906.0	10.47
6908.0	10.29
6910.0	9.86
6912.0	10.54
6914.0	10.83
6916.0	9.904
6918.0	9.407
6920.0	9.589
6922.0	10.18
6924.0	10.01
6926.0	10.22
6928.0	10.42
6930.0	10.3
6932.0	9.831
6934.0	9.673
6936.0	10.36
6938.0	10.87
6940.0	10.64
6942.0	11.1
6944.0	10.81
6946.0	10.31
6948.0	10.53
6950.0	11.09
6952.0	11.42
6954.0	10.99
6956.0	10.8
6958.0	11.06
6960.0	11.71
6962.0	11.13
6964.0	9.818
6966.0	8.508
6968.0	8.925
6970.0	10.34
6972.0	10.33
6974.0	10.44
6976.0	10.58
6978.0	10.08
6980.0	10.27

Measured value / 1.6 A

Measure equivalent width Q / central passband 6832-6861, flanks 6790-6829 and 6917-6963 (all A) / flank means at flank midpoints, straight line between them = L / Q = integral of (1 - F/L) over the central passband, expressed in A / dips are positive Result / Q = 1.7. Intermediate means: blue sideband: 9.36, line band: 9.12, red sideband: 10.5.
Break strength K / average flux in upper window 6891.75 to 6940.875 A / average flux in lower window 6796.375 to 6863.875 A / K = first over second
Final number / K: 1.10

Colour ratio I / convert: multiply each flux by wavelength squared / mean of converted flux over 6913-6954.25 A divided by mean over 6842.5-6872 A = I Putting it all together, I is 1.14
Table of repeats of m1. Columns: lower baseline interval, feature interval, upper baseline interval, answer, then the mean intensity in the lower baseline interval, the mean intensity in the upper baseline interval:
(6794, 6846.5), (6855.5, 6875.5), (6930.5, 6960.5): 1.21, 9.21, 10.7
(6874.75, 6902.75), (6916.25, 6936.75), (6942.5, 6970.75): 0.14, 9.45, 10.5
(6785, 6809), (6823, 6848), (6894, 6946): 1.53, 9.34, 10.2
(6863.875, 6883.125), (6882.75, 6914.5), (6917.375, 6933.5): -0.04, 9.48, 10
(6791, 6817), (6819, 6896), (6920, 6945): 4.72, 9.42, 10.3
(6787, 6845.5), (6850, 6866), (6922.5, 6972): 1.12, 9.25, 10.4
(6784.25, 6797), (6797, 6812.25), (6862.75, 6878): 0.57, 9.54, 9.4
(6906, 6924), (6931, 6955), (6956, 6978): -1.01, 10.1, 10.3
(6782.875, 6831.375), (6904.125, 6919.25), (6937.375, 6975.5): 0.08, 9.34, 10.6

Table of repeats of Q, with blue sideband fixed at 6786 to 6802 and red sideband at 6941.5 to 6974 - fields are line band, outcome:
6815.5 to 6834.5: 0.93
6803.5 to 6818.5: 0.14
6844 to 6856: 0.36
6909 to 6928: 0.37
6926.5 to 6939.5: 0.15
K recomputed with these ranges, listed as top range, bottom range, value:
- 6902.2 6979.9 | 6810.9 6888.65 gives 1.12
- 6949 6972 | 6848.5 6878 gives 1.14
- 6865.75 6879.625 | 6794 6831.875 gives 1.03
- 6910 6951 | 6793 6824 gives 1.10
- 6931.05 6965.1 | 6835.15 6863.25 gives 1.17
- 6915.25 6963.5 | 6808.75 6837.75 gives 1.14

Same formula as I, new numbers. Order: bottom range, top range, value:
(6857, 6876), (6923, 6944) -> 1.15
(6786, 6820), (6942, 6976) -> 1.17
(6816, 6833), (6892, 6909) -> 1.10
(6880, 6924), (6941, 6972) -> 1.10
